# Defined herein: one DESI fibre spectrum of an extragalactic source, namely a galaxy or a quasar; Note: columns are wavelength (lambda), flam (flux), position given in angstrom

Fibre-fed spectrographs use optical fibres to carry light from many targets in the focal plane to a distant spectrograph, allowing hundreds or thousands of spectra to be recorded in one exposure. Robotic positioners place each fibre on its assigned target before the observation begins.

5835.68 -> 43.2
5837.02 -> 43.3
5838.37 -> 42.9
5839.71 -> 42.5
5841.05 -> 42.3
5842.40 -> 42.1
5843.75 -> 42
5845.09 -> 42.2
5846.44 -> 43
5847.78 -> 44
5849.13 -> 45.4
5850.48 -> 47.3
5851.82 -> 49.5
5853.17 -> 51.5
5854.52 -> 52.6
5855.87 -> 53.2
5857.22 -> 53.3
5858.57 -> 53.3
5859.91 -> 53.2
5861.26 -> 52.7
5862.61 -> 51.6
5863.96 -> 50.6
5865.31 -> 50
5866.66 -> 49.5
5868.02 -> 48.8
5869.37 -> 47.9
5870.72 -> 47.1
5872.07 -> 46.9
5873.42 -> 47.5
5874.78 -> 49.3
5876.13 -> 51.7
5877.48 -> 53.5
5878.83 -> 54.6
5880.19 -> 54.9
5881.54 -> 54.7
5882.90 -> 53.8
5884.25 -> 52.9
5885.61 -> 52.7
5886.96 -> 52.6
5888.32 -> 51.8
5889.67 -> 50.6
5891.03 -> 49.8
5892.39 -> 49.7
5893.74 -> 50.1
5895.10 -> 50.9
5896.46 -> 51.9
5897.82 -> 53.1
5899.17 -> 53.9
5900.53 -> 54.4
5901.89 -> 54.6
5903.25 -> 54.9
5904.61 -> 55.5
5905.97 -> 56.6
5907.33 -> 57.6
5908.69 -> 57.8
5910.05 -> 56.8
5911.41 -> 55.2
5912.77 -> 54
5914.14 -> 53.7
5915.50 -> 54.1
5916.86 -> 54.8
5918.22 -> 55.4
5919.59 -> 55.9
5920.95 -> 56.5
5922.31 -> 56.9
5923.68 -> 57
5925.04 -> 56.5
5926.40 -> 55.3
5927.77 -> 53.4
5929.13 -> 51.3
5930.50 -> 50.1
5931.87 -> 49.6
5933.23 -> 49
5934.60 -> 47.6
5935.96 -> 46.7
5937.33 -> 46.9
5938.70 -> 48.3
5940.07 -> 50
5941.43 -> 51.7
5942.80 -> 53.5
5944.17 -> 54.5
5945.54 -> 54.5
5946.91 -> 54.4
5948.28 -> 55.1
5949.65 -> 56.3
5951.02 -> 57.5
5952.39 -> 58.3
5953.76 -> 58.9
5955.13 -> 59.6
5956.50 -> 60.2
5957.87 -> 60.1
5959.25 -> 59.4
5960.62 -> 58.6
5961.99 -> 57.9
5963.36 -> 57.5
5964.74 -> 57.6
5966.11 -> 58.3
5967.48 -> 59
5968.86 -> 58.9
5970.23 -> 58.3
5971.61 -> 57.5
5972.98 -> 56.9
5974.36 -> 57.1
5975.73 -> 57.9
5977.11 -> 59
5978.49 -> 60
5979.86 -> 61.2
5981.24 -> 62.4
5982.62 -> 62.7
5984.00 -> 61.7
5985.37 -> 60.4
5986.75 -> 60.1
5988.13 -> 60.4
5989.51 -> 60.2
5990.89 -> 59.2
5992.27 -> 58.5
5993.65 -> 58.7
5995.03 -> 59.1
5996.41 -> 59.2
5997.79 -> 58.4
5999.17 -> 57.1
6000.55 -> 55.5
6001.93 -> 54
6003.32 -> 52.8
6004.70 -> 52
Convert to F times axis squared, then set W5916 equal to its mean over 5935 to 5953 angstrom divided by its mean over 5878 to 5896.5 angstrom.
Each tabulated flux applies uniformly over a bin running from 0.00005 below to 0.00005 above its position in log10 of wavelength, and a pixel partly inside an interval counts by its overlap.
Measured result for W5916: 1.03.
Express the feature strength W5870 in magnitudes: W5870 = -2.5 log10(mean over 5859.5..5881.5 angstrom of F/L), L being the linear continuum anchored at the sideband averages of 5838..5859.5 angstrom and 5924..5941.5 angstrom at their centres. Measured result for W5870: -0.06 mag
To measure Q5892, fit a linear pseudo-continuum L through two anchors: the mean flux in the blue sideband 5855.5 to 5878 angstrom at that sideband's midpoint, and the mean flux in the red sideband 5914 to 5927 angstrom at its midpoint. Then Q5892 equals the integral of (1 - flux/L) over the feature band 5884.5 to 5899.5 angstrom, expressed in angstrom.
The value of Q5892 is 0.41 angstrom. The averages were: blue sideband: 50.5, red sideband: 55.7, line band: 51.5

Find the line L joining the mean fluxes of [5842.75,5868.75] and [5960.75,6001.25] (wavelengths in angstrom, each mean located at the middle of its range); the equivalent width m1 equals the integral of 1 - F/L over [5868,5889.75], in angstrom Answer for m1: -0.2 angstrom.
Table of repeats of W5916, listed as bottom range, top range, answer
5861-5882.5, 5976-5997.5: 1.23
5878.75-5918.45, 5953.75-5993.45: 1.13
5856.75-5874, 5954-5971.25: 1.21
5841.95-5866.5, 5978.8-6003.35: 1.27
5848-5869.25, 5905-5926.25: 1.13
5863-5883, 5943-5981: 1.18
